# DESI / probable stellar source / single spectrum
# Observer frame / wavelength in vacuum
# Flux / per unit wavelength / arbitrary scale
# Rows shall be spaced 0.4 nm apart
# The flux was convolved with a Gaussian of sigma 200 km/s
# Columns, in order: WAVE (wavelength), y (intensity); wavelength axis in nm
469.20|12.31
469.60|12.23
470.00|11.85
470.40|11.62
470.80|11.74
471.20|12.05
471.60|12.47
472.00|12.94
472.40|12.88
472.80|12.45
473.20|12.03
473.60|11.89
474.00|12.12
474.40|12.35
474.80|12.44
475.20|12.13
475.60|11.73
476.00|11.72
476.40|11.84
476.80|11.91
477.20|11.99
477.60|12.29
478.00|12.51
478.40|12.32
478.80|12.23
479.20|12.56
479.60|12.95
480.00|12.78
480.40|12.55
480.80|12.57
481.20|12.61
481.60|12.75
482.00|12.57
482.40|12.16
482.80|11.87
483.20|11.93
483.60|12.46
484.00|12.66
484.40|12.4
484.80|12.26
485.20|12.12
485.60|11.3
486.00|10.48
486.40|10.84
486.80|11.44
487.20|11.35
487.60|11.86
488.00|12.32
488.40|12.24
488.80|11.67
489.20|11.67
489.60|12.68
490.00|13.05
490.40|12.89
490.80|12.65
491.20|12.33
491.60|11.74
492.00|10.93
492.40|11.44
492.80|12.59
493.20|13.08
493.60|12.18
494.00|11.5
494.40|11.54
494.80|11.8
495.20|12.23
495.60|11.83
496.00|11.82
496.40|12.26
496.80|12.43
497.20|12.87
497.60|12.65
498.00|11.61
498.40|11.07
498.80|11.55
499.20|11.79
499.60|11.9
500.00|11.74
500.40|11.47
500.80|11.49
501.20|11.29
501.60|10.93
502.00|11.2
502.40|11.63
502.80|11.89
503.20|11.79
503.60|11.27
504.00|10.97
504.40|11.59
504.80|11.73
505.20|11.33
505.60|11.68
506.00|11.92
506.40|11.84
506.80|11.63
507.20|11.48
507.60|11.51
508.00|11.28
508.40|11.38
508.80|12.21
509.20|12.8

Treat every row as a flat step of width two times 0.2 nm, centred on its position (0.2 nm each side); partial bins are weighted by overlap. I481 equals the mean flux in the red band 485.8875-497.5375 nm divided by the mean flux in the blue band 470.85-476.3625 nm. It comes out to 0.98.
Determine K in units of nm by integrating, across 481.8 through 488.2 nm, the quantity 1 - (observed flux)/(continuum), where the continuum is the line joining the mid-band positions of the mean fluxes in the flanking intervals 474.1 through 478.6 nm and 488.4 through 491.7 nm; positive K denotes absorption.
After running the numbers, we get 0.20 nm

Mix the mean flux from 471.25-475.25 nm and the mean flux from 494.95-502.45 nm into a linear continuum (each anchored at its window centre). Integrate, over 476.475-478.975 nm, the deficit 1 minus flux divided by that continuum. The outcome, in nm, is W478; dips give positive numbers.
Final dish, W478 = 0.02 nm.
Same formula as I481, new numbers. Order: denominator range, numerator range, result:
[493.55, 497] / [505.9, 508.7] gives 0.97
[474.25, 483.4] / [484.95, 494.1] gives 0.97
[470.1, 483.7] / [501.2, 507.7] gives 0.94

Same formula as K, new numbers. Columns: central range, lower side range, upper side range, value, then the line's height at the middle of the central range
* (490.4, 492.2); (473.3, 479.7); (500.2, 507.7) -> -0.03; 11.8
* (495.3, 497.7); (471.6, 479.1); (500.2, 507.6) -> -0.12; 11.7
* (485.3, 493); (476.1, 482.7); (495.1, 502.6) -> 0.13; 12.1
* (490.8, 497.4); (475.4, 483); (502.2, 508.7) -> -0.09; 11.9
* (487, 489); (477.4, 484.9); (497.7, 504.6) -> 0.04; 12.1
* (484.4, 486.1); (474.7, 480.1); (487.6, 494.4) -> 0.07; 12.2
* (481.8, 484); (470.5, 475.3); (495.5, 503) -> -0.03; 12.1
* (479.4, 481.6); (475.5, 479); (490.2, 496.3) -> -0.12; 12.1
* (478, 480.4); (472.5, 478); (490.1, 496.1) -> -0.09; 12.1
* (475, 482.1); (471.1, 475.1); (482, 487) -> -0.12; 12.1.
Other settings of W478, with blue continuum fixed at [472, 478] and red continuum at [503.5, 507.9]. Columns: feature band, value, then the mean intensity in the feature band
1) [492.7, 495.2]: -0.07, 12.1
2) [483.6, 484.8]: -0.05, 12.5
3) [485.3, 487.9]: 0.14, 11.3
